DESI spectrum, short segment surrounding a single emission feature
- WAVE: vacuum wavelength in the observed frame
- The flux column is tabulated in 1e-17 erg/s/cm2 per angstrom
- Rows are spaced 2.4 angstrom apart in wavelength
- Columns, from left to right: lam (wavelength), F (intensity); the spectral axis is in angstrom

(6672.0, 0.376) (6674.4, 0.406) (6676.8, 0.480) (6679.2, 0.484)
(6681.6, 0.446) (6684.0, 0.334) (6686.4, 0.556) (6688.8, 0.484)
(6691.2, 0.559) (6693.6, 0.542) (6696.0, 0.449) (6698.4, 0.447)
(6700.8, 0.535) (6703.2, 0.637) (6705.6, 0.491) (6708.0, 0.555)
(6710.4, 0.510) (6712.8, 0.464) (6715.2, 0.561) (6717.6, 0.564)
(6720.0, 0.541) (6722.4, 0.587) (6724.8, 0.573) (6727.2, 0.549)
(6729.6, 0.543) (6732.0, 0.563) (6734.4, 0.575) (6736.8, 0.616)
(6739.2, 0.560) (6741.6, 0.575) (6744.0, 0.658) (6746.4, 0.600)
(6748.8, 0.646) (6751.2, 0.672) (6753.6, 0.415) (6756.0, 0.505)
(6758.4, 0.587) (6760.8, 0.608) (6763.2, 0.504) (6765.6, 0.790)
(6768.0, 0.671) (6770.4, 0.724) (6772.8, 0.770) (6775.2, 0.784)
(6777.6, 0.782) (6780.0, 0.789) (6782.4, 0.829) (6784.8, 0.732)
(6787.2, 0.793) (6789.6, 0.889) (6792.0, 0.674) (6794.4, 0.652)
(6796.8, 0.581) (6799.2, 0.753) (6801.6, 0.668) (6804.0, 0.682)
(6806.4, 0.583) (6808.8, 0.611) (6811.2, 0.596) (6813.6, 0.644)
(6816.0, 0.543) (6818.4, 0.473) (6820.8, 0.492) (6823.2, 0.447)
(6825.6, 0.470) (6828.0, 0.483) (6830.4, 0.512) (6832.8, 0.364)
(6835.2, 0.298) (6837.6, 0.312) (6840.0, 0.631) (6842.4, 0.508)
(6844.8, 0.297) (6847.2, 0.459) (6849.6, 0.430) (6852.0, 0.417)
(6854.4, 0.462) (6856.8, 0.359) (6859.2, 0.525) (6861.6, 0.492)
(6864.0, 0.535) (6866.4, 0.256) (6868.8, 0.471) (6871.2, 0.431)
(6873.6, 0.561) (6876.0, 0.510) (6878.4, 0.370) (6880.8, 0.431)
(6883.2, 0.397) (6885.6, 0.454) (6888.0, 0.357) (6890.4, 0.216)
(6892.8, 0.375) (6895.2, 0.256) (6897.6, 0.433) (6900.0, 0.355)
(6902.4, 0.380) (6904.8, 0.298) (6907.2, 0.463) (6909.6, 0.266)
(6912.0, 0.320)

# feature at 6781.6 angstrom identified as C III] 1909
